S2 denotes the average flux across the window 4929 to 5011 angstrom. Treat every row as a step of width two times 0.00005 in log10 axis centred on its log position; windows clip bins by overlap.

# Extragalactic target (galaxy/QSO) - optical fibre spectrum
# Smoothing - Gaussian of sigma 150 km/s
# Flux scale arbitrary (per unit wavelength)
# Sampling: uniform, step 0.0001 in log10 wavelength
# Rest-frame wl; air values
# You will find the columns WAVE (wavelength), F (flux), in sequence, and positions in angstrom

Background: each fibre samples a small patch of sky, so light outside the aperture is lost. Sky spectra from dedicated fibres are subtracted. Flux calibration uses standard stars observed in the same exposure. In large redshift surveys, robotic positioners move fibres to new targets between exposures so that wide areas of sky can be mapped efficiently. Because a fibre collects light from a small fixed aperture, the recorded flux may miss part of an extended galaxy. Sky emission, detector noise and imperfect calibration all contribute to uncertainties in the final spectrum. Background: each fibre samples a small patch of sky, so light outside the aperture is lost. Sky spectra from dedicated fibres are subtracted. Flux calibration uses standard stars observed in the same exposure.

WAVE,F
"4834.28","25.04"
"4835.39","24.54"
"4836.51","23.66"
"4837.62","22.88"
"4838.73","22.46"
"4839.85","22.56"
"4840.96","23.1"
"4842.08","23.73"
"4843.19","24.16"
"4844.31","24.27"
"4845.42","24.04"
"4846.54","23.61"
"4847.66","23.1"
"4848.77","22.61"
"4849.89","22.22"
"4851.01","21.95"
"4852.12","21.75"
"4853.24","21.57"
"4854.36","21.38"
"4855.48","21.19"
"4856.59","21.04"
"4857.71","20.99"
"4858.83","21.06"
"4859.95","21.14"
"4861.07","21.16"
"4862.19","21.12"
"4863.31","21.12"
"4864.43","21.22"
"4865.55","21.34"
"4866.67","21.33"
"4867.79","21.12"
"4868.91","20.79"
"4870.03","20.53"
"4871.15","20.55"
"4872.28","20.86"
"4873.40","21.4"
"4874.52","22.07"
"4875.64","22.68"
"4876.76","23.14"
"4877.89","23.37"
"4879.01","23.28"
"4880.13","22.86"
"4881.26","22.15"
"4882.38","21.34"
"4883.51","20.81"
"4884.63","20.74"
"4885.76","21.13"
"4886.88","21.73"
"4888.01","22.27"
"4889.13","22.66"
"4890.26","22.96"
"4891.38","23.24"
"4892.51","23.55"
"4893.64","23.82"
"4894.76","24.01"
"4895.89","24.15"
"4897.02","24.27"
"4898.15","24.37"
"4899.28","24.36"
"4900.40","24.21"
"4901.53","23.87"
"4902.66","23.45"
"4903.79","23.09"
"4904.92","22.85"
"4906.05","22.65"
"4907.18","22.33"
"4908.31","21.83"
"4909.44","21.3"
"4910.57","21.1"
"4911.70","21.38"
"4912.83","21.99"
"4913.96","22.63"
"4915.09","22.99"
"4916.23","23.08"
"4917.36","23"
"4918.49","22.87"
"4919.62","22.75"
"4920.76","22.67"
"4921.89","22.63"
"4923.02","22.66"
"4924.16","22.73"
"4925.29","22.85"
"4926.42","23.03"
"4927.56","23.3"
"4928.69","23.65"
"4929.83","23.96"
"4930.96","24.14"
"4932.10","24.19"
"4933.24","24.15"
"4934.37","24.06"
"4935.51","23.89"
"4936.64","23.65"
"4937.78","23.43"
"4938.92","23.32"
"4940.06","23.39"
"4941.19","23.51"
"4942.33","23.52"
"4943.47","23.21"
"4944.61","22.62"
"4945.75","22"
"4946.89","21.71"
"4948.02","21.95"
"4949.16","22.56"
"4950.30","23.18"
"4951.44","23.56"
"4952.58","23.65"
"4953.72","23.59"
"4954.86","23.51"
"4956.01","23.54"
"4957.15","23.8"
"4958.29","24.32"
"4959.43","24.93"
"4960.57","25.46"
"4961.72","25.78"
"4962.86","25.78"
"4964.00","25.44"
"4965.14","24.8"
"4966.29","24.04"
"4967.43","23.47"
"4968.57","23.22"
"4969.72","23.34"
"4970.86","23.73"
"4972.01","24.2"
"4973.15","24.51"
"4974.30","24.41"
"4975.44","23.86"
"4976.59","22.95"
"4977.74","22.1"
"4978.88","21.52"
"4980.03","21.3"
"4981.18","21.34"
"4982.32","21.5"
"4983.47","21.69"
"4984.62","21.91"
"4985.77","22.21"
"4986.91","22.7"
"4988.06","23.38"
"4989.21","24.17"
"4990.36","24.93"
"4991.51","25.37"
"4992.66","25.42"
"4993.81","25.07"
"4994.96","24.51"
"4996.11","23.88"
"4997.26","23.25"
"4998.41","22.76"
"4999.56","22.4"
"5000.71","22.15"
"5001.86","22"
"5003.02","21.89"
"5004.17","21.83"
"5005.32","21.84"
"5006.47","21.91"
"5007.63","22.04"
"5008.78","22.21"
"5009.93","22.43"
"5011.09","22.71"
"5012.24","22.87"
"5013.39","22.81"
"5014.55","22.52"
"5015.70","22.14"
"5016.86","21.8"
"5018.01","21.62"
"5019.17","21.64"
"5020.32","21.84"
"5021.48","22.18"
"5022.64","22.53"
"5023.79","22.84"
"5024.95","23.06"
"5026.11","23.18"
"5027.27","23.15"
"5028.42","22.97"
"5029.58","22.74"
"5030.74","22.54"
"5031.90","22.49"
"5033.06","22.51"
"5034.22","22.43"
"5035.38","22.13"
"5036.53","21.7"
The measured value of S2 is 23.3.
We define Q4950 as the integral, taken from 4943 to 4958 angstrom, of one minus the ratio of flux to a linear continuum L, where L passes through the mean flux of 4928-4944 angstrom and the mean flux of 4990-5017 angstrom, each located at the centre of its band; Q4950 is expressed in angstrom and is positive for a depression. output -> 0.3 angstrom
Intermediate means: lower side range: 23.7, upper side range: 22.9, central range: 23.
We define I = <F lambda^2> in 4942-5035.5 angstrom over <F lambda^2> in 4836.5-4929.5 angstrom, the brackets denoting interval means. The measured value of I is 1.07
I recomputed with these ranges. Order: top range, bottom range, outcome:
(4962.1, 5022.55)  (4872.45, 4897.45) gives 1.06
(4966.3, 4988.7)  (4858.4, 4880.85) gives 1.10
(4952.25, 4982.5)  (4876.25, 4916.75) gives 1.07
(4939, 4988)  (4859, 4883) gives 1.12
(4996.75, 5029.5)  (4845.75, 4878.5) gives 1.10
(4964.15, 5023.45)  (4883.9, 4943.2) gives 1.03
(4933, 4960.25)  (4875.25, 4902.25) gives 1.04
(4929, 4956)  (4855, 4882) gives 1.11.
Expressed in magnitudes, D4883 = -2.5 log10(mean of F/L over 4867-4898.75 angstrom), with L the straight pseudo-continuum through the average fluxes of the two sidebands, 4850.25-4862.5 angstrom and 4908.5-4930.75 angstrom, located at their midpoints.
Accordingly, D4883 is -0.02 mag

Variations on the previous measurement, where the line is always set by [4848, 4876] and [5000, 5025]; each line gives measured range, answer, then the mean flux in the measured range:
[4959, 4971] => -0.12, 24.6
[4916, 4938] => -0.08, 23.3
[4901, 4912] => -0.04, 22.4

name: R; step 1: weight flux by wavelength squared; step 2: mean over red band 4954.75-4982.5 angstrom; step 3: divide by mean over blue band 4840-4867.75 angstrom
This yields 1.13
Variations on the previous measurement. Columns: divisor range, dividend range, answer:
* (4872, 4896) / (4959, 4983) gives 1.09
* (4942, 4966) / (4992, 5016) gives 0.98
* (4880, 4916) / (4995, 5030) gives 1.04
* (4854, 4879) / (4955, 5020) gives 1.14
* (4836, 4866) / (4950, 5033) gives 1.10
